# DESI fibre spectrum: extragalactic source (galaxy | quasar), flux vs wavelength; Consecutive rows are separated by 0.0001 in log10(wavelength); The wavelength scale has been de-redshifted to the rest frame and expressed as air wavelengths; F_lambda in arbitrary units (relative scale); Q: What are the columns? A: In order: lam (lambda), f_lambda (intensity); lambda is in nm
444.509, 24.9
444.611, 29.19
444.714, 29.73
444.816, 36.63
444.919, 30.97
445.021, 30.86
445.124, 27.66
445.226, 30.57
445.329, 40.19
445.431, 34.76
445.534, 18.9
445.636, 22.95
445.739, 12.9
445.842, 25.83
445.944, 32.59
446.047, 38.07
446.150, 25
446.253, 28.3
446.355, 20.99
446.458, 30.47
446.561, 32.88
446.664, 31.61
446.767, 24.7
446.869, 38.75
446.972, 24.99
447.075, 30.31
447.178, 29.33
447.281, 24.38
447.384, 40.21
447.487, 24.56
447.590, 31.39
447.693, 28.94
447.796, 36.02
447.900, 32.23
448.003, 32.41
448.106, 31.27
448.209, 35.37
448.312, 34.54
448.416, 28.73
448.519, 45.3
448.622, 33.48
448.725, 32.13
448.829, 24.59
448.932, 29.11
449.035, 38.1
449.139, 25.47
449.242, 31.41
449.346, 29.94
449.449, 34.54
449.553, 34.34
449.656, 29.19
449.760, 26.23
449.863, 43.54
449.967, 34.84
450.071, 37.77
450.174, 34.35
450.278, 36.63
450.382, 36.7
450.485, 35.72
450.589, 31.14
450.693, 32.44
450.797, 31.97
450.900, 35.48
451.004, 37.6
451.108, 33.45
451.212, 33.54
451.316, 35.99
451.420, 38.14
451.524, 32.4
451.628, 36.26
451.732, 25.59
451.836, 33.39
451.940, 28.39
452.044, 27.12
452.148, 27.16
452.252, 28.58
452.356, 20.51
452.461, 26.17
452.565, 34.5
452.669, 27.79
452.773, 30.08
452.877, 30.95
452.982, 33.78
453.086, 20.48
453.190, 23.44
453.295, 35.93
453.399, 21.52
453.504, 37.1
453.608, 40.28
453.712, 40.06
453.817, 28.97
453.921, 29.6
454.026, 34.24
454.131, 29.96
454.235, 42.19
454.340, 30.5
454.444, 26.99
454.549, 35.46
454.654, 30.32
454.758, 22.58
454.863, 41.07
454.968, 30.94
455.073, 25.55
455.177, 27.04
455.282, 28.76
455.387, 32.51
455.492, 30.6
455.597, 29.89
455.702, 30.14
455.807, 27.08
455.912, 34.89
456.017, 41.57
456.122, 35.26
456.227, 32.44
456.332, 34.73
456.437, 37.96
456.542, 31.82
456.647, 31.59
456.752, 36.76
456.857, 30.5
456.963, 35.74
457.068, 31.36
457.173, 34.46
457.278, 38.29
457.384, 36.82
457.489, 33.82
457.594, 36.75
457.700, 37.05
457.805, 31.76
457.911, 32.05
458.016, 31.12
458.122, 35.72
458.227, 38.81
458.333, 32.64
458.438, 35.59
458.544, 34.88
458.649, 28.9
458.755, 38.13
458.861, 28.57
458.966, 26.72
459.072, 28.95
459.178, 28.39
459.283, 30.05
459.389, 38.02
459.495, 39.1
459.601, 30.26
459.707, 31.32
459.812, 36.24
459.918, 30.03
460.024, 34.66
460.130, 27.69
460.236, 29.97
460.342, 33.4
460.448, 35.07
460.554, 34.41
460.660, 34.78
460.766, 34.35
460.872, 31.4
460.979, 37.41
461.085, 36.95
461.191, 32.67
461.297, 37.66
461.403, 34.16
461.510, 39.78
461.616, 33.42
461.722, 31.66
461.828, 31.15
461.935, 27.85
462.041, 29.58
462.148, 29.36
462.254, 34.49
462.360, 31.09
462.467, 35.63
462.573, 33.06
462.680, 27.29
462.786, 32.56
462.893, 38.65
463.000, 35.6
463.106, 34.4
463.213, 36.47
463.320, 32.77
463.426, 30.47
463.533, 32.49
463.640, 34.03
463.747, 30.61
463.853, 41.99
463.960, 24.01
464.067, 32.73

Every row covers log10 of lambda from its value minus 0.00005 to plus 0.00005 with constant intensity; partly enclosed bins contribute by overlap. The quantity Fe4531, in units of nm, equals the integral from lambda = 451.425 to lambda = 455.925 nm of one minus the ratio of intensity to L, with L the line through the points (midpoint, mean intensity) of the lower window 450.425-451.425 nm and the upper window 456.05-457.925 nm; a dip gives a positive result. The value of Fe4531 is 0.51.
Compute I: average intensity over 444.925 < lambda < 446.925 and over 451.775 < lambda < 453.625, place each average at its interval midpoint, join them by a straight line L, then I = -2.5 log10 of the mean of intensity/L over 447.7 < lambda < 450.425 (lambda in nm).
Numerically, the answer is -0.15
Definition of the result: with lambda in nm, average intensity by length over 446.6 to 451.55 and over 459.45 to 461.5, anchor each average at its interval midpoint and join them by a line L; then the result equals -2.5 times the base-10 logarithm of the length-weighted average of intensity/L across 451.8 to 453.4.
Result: 0.17 mag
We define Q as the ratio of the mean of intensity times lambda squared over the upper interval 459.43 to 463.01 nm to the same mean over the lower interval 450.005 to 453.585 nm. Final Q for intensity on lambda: 1.10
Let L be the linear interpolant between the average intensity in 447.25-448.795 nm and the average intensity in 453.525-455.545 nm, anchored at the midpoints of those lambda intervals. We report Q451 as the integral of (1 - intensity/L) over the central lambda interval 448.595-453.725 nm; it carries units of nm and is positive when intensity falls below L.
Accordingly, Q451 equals 0.08 nm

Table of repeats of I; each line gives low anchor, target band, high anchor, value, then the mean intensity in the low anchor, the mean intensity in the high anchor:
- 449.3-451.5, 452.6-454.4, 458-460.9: 0.08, 34.4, 32.9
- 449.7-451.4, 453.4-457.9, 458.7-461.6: 0.03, 34.9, 33.3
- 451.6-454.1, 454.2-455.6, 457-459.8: 0.01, 30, 33.5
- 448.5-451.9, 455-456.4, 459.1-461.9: 0.06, 33.5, 33.5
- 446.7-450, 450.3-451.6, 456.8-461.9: -0.08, 31.9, 33.6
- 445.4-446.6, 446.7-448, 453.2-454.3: -0.10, 26.8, 33.5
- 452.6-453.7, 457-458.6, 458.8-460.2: -0.11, 30.6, 31.6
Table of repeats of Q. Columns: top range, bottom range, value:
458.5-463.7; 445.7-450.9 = 1.10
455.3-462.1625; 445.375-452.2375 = 1.11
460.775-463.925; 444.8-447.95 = 1.22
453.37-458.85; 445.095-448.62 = 1.14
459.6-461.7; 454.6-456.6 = 1.09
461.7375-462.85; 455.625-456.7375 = 0.95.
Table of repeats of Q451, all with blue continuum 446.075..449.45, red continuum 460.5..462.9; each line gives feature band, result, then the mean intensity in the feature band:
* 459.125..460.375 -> 0.02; 32.4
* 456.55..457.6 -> -0.06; 34.4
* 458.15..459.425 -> 0.01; 32.5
